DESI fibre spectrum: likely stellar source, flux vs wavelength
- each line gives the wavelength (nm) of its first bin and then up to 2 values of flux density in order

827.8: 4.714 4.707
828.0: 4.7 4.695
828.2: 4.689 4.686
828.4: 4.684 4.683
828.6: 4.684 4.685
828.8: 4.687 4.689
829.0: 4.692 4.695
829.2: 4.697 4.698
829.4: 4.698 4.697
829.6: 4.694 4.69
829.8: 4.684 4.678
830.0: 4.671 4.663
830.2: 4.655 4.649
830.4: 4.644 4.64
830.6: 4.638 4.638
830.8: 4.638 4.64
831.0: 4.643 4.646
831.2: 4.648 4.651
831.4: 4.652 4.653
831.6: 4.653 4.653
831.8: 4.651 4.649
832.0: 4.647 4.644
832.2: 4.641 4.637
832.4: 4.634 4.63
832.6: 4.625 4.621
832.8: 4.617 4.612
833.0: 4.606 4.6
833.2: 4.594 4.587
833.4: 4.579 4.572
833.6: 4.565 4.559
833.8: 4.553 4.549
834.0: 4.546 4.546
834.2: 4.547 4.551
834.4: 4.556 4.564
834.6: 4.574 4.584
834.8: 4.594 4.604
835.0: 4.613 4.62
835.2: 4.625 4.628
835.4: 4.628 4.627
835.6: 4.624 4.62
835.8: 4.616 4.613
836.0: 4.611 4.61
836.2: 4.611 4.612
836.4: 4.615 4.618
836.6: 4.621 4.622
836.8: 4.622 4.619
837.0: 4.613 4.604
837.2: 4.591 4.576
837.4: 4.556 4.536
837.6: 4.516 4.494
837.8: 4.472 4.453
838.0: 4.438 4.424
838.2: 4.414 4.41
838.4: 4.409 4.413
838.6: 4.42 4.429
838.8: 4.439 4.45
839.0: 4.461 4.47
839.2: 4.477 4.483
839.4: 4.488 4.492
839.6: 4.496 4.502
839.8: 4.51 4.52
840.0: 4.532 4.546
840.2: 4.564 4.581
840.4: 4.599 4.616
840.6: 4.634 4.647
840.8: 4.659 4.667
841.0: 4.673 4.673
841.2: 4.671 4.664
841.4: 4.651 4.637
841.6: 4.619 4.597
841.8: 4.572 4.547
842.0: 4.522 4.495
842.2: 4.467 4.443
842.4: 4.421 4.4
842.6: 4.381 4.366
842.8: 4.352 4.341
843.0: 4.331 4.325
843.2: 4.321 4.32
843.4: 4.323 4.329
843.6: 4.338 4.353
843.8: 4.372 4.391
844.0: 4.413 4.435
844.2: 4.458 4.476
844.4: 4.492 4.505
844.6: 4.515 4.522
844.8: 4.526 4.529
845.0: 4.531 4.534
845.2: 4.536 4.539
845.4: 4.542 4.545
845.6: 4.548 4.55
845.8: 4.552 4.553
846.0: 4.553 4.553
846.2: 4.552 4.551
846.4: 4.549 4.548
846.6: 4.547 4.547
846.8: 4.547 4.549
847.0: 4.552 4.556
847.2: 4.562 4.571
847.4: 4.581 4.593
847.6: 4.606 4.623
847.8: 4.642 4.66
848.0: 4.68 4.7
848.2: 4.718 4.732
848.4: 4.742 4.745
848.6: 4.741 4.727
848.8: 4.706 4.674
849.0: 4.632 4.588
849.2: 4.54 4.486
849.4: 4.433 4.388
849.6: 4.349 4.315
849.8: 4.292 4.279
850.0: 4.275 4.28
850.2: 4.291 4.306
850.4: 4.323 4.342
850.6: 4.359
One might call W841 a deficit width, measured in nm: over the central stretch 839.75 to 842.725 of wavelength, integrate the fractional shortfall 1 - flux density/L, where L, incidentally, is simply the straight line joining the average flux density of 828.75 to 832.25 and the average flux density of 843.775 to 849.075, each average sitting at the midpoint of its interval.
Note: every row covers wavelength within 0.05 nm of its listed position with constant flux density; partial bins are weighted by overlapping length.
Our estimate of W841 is 0.025 nm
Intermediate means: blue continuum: 4.66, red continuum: 4.57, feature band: 4.56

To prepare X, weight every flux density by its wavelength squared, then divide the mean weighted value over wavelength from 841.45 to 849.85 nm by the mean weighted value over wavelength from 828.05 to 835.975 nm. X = 1.01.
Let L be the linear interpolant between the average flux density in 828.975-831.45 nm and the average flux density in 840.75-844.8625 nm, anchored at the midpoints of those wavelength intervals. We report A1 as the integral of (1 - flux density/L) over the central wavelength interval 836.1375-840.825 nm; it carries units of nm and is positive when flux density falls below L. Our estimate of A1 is 0.01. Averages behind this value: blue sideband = 4.67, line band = 4.53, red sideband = 4.48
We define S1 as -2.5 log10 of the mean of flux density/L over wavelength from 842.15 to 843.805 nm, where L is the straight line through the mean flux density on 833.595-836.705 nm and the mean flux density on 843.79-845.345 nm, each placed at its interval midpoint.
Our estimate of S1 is 0.04 mag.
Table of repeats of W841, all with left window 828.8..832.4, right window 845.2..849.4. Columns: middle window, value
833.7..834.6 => 0.02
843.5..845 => 0.05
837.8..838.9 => 0.05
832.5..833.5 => 0.01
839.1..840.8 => 0.03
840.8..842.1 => 0.00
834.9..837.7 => 0.02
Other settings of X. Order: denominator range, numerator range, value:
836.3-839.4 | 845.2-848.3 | 1.04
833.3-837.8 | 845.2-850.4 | 1.02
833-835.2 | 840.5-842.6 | 1.02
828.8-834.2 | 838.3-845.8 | 0.99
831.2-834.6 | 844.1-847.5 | 1.02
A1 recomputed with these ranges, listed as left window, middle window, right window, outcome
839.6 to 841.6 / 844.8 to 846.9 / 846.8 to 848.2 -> 0.03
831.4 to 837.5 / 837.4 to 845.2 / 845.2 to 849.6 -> 0.19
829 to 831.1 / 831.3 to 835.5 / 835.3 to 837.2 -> 0.03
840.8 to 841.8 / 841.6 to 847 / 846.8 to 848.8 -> 0.20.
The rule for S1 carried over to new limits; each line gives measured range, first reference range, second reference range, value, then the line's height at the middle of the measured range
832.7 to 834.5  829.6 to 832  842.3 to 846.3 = 0.01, 4.61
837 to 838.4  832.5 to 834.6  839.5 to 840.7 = 0.02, 4.56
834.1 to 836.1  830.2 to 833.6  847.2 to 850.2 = 0.00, 4.62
